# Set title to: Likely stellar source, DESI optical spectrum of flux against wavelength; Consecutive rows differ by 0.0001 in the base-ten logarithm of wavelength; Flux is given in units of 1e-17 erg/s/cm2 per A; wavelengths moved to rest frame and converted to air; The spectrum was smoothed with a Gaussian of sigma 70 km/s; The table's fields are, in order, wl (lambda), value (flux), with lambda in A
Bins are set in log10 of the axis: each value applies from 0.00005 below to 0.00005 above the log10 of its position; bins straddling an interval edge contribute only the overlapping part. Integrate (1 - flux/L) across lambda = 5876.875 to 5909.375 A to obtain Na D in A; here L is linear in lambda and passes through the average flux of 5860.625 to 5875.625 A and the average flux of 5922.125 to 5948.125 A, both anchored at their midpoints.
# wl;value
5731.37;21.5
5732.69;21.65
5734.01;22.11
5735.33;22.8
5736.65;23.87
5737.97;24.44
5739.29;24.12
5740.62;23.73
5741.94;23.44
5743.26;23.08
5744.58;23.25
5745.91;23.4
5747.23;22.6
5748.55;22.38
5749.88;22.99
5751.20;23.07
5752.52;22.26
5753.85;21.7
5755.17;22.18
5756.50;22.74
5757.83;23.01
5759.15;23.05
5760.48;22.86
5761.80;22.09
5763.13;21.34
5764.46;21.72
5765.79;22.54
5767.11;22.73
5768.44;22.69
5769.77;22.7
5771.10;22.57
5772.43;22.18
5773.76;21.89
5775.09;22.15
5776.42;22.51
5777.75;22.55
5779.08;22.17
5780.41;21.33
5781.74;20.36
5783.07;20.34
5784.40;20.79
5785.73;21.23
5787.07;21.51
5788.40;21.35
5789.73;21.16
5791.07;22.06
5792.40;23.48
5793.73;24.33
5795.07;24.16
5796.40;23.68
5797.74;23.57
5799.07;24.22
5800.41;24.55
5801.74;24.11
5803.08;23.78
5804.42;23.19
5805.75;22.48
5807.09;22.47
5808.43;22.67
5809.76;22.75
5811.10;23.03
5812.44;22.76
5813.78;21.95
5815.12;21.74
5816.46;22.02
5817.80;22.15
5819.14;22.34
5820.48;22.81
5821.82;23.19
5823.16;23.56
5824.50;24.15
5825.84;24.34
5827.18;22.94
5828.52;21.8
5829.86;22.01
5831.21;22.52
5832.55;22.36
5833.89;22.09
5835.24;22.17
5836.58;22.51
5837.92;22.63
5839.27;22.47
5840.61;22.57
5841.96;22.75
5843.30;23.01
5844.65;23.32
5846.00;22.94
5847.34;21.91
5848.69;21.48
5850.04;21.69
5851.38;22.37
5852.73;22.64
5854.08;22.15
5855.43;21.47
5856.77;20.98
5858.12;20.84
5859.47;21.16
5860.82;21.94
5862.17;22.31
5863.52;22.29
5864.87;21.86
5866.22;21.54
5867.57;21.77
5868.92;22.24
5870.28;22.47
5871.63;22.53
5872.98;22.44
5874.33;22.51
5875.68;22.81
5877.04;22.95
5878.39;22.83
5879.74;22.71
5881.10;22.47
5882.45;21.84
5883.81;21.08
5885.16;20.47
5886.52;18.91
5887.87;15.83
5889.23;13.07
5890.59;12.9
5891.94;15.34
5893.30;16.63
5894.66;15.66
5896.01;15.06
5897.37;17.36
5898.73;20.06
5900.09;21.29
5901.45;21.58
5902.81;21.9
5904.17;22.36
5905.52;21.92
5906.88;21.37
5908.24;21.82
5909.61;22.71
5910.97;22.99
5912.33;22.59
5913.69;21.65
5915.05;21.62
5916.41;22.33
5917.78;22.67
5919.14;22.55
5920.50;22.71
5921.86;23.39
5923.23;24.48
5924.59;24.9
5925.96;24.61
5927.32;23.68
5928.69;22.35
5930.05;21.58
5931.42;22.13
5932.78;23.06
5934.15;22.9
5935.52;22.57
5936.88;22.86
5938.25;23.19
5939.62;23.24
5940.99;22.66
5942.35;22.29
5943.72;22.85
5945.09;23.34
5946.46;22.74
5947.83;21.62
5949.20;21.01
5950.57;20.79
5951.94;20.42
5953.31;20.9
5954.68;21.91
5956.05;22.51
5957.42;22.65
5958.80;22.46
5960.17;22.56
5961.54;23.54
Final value 4.4 A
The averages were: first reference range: 22.2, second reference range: 23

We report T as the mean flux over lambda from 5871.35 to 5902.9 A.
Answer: 19.5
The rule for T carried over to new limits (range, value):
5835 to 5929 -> 21.4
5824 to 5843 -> 22.7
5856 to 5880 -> 22.1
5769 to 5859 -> 22.5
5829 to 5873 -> 22.2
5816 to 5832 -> 22.8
